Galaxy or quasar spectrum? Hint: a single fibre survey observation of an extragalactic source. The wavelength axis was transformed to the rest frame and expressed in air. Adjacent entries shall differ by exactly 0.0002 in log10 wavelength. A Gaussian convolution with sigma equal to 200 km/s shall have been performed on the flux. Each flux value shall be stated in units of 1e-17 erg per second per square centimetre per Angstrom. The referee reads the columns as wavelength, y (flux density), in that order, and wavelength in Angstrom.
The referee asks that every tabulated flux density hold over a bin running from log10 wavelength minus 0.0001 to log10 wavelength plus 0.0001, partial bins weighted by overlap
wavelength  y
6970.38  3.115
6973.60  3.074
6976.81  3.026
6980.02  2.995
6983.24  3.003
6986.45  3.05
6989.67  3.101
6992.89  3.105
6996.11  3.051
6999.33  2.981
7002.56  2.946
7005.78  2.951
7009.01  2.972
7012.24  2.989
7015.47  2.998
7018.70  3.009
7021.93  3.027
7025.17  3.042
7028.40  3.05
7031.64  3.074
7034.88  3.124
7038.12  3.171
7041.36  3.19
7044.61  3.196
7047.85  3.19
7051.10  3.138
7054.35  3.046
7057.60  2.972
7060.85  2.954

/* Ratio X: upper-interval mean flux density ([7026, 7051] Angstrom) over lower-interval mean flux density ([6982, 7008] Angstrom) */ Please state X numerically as 1.0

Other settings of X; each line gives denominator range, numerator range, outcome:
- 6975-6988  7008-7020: 0.99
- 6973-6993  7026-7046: 1.03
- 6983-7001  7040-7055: 1.03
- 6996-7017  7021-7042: 1.04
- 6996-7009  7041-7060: 1.05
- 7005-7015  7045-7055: 1.06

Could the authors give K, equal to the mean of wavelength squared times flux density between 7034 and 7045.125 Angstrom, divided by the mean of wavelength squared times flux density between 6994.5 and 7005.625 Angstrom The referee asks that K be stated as 1.07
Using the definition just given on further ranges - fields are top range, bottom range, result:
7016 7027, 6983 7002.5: 1.00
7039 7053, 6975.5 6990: 1.07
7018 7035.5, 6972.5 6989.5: 1.02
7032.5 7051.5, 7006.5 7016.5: 1.07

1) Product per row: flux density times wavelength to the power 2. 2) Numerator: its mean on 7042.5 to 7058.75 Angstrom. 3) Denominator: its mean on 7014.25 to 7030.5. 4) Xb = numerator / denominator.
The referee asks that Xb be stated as 1.04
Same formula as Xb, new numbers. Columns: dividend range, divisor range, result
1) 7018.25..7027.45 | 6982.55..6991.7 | 1.00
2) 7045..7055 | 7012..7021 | 1.06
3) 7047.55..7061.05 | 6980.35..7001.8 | 1.02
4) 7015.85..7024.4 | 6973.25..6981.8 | 1.01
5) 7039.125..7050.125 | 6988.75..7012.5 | 1.07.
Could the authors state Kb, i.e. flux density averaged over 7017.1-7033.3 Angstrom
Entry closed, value 3.04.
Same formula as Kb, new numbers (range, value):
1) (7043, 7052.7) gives 3.18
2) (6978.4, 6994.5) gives 3.05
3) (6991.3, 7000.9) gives 3.05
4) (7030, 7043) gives 3.14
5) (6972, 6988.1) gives 3.03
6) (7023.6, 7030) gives 3.05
